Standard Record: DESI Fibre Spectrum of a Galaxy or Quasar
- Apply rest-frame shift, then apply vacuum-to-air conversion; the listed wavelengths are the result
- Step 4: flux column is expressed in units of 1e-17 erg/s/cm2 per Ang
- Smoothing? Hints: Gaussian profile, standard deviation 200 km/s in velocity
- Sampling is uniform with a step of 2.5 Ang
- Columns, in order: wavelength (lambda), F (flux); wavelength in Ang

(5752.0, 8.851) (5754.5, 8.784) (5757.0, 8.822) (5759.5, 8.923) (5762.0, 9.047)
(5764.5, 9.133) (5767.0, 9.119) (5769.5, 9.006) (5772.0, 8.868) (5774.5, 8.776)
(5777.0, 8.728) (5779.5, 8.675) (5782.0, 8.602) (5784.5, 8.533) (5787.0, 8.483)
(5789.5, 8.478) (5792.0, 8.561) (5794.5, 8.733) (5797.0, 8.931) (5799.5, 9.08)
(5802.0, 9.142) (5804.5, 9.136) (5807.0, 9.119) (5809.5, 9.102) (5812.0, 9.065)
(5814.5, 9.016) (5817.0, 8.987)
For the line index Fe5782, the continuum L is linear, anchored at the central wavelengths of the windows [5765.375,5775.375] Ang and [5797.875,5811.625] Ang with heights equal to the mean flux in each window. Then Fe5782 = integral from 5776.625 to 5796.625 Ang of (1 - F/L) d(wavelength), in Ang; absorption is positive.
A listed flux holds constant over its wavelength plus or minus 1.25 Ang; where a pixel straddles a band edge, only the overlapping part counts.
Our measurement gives 0.9 Ang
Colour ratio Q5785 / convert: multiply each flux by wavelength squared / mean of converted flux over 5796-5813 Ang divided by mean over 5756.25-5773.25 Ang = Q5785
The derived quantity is 1.0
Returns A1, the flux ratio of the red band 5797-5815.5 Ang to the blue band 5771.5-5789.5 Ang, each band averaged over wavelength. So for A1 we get 1.05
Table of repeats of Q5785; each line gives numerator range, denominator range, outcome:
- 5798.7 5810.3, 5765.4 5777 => 1.03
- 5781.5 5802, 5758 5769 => 0.97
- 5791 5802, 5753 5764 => 1.01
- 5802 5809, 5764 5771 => 1.02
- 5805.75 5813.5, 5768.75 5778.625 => 1.04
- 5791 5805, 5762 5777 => 1.01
